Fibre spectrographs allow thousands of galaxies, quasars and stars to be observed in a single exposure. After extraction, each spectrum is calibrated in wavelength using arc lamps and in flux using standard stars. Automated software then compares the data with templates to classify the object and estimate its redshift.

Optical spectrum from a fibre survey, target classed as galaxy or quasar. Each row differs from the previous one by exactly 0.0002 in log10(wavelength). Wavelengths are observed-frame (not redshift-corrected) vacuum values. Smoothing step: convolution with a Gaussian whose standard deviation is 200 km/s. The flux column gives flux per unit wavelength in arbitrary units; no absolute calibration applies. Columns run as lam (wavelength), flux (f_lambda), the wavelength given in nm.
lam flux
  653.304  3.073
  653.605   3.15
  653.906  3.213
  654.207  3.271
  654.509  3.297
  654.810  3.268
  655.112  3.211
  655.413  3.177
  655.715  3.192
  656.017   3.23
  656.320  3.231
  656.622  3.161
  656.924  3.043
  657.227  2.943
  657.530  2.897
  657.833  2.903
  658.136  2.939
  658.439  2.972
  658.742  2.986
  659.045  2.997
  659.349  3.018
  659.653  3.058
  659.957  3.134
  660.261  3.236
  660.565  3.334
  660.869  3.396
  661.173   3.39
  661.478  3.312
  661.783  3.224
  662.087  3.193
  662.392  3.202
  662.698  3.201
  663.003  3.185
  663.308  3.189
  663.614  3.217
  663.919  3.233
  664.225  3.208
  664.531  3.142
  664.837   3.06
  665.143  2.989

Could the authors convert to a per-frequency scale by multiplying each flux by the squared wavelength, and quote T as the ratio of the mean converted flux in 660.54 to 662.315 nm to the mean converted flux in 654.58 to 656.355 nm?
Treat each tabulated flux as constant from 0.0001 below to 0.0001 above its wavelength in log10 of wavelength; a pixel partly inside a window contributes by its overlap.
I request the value 1.0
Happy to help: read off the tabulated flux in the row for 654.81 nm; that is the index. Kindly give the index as 3.268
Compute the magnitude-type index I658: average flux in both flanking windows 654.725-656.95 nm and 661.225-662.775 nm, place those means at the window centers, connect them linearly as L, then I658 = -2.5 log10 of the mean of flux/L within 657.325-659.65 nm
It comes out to 0.09 mag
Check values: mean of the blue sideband 3.2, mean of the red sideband 3.24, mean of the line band 2.96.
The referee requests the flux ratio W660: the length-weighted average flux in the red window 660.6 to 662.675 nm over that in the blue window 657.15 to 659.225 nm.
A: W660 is 1.1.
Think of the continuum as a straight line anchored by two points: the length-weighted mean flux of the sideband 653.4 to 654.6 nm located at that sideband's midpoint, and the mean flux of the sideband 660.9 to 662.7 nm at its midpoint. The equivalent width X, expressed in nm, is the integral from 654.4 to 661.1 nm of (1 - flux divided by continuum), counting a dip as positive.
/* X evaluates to 0.25 nm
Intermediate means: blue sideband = 3.22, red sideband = 3.27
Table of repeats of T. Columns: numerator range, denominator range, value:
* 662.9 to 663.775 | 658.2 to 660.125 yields 1.07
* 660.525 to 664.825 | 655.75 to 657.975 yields 1.07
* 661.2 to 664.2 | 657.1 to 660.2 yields 1.09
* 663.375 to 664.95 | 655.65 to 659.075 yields 1.07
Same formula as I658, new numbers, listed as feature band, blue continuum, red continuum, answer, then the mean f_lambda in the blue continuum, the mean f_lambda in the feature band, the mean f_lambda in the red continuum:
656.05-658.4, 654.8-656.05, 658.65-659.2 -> 0.03 mag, 3.21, 3.02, 2.99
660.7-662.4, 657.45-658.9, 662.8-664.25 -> -0.06 mag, 2.94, 3.3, 3.21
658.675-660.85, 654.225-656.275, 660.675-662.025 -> 0.06 mag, 3.23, 3.13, 3.32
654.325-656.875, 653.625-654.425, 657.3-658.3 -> -0.04 mag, 3.23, 3.21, 2.92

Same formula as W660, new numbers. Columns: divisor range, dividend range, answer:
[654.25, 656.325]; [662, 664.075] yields 0.99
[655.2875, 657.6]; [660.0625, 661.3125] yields 1.07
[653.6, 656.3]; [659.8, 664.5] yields 1.00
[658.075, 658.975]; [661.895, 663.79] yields 1.08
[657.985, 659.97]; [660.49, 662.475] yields 1.10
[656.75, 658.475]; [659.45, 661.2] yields 1.10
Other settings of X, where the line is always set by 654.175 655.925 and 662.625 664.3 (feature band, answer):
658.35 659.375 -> 0.07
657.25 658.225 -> 0.09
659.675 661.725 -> -0.04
